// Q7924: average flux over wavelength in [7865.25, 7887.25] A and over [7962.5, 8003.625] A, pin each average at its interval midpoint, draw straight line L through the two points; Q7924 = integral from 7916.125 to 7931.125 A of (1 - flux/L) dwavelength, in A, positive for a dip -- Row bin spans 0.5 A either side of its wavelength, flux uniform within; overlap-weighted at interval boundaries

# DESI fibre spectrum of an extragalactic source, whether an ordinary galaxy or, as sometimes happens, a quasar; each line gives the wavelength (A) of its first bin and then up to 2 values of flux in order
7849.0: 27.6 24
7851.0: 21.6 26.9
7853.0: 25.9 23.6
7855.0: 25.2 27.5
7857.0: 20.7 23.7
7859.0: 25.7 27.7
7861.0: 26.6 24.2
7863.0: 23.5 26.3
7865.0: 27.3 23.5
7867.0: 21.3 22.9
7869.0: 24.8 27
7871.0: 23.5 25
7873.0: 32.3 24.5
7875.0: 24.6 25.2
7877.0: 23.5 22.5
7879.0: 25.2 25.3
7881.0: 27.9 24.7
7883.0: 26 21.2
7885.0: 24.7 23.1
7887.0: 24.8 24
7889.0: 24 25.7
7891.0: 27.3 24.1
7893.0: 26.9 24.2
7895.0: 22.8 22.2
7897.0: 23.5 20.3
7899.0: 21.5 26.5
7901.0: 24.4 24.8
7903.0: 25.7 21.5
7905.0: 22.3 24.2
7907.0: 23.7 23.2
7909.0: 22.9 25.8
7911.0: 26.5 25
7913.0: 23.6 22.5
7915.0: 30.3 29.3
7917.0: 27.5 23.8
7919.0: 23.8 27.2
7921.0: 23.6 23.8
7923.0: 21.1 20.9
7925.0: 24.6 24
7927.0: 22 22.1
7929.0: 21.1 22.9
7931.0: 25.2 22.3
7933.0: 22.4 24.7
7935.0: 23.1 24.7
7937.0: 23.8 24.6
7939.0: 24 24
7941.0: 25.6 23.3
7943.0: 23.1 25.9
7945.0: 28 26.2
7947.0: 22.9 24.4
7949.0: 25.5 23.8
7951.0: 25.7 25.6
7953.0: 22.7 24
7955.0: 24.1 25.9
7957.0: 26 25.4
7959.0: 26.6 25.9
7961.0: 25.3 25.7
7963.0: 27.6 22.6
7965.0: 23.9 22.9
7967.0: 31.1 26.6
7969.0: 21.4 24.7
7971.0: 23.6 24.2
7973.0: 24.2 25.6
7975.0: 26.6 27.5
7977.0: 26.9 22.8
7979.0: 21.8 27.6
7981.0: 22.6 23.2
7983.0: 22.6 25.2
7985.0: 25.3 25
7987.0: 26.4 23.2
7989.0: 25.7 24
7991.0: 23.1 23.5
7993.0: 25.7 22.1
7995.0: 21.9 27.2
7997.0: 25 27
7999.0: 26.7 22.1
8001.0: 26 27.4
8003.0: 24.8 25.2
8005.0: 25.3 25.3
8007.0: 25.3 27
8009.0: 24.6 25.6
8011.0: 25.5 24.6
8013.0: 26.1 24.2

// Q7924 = 0.7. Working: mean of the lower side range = 24.7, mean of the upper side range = 24.8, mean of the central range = 23.7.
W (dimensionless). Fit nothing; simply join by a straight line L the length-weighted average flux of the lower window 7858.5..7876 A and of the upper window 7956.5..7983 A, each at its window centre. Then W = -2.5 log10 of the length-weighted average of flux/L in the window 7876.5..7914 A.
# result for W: 0.05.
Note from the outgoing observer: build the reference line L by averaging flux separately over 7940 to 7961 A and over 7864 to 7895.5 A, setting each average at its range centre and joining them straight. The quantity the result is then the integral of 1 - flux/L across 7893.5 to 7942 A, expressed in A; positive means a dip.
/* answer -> 1.9 A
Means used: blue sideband 24.9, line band 23.9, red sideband 25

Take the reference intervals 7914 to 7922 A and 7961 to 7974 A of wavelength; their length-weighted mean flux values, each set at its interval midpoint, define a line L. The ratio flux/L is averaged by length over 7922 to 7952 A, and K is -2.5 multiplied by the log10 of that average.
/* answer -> 0.076 mag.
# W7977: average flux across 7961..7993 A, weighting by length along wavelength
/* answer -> 24.8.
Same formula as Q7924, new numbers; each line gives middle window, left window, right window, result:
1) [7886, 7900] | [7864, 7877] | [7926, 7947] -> 0.4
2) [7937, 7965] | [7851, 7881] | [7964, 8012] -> 0.0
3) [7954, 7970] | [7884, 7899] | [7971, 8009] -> -0.5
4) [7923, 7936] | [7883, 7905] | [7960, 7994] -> 0.7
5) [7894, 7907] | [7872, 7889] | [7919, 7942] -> 0.5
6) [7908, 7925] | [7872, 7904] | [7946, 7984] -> -0.1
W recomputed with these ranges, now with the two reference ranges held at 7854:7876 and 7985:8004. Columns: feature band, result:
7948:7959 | 0.00 mag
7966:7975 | -0.01 mag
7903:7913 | 0.05 mag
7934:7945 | 0.02 mag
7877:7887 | 0.03 mag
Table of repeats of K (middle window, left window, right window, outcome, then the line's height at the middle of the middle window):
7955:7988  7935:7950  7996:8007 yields 0.00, 25.1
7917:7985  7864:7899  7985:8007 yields 0.01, 24.8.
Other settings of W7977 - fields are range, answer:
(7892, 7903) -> 23.8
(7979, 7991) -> 24.4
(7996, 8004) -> 25.6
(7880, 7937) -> 24.1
